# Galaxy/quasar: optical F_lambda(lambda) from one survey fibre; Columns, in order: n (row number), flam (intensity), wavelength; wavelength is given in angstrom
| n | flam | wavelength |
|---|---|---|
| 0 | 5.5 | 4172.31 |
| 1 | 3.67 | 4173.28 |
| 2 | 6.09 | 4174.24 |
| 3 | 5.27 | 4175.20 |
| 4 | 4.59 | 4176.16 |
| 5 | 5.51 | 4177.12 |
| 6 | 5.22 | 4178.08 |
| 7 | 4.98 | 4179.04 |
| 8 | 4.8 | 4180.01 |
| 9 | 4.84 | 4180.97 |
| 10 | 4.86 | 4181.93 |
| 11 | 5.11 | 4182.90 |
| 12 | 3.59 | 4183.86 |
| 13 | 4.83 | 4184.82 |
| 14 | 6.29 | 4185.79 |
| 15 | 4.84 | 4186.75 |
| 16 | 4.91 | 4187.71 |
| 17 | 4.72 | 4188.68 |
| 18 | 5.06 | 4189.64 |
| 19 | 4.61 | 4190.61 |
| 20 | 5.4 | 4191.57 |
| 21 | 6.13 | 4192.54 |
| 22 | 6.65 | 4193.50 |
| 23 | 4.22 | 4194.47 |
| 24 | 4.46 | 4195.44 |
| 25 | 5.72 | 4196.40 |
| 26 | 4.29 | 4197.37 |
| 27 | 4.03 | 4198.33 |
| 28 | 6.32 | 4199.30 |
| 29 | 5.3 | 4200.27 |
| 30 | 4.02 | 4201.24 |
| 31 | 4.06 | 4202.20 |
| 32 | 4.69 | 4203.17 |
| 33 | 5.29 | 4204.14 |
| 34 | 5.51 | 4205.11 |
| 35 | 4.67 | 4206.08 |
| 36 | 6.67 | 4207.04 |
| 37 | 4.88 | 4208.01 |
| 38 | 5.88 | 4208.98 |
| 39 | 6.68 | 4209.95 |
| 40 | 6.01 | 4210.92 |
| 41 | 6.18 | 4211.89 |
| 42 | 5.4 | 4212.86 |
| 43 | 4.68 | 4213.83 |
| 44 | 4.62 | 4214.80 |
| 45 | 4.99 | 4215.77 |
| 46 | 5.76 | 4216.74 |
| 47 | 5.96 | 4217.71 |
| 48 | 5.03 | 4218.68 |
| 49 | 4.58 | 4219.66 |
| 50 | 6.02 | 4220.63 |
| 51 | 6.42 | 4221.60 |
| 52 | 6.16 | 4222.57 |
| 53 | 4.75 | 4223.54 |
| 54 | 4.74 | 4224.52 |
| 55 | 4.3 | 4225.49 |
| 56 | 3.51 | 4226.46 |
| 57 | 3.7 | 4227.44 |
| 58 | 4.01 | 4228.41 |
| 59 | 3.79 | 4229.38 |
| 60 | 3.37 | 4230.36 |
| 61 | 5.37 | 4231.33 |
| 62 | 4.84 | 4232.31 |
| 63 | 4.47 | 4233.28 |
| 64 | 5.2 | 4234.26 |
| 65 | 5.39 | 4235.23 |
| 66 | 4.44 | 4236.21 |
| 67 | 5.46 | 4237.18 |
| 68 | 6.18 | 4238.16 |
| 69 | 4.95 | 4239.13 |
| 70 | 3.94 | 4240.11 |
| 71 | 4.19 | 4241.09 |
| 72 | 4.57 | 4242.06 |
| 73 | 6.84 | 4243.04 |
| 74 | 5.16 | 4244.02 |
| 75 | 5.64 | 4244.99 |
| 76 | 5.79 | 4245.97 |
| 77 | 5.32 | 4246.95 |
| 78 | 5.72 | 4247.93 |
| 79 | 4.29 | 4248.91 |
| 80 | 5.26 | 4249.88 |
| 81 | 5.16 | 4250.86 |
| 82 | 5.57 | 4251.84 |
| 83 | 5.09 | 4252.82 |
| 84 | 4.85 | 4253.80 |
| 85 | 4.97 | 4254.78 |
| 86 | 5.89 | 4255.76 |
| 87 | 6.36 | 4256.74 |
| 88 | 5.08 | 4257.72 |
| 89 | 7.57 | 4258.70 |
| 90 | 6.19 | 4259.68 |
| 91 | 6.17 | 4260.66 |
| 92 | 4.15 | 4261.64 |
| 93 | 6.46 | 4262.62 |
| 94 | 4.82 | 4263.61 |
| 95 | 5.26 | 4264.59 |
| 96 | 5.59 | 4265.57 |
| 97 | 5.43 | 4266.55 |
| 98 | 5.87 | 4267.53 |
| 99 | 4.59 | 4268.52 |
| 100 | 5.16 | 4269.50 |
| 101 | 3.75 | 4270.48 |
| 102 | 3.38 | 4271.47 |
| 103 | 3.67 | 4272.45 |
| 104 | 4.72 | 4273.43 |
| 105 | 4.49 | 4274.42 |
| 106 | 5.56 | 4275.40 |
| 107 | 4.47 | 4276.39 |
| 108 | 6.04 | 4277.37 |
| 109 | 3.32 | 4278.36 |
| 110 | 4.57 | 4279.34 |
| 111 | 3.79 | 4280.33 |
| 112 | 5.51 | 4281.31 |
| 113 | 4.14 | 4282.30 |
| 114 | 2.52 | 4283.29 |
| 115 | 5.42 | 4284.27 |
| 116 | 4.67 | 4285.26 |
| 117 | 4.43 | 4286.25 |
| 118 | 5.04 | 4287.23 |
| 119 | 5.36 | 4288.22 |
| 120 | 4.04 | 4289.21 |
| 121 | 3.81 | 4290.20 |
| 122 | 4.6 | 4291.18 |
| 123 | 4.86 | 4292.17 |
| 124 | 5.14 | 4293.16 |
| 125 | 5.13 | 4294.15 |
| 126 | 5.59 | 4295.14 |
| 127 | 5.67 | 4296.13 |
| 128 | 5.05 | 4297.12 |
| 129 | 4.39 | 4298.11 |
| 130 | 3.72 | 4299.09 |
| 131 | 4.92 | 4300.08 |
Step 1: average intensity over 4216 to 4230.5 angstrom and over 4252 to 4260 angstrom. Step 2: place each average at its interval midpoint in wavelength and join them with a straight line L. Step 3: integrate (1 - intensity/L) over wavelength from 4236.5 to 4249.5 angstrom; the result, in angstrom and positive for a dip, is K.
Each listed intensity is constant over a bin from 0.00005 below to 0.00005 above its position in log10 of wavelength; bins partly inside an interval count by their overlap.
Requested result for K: 0.4 angstrom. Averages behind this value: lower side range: 4.84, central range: 5.23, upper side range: 5.73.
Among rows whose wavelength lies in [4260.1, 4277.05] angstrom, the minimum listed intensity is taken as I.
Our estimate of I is 3.38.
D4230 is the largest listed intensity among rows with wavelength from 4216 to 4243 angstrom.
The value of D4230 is 6.42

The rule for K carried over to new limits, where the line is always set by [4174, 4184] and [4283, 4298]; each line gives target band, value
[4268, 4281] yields 1.0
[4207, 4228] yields -1.5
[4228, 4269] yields -3.0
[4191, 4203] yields -0.2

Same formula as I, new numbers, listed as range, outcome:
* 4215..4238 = 3.37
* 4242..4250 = 4.29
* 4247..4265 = 4.15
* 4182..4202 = 3.59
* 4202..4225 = 4.06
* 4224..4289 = 2.52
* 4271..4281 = 3.32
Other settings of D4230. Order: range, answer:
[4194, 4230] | 6.68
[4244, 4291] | 7.57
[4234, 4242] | 6.18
